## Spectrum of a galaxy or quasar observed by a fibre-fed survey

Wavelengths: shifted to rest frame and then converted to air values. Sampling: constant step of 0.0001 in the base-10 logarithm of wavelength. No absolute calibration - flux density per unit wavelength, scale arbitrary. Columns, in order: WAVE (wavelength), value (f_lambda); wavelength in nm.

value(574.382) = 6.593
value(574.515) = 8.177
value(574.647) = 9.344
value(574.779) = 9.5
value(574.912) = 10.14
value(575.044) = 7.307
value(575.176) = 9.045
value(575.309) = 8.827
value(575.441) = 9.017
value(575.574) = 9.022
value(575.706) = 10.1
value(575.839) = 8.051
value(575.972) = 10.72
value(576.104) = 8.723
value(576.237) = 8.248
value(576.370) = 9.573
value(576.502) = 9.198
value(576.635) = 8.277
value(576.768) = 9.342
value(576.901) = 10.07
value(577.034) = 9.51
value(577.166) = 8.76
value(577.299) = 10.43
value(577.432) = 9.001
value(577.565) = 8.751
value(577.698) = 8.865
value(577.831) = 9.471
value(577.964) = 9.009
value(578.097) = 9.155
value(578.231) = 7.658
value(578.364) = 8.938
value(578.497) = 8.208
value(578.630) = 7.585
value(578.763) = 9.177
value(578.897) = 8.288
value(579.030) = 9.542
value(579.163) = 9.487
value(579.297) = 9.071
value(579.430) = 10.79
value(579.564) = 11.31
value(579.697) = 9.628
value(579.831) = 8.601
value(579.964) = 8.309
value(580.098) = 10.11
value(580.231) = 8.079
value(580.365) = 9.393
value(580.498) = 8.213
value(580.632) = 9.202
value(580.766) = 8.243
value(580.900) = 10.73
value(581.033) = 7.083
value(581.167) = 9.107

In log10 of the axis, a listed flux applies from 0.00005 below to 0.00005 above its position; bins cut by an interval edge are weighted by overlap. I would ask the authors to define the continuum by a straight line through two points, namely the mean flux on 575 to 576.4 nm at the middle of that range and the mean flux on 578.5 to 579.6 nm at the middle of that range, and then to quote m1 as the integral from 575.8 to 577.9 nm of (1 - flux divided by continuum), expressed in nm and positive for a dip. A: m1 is -0.03 nm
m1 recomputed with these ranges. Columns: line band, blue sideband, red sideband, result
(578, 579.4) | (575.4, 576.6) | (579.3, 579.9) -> 0.14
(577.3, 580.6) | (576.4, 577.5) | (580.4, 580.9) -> 0.01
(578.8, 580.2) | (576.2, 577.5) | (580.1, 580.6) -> -0.09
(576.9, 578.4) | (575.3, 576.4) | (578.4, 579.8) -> 0.02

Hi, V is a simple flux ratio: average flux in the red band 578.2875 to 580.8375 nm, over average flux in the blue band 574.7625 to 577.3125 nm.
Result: 0.99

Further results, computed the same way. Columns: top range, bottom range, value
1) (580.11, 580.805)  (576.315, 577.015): 0.94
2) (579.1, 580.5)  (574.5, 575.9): 1.05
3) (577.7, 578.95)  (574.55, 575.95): 0.95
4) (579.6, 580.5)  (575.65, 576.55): 0.98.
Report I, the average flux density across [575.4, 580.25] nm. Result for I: 9.15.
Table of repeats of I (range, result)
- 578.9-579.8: 9.8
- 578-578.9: 8.45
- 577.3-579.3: 8.86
